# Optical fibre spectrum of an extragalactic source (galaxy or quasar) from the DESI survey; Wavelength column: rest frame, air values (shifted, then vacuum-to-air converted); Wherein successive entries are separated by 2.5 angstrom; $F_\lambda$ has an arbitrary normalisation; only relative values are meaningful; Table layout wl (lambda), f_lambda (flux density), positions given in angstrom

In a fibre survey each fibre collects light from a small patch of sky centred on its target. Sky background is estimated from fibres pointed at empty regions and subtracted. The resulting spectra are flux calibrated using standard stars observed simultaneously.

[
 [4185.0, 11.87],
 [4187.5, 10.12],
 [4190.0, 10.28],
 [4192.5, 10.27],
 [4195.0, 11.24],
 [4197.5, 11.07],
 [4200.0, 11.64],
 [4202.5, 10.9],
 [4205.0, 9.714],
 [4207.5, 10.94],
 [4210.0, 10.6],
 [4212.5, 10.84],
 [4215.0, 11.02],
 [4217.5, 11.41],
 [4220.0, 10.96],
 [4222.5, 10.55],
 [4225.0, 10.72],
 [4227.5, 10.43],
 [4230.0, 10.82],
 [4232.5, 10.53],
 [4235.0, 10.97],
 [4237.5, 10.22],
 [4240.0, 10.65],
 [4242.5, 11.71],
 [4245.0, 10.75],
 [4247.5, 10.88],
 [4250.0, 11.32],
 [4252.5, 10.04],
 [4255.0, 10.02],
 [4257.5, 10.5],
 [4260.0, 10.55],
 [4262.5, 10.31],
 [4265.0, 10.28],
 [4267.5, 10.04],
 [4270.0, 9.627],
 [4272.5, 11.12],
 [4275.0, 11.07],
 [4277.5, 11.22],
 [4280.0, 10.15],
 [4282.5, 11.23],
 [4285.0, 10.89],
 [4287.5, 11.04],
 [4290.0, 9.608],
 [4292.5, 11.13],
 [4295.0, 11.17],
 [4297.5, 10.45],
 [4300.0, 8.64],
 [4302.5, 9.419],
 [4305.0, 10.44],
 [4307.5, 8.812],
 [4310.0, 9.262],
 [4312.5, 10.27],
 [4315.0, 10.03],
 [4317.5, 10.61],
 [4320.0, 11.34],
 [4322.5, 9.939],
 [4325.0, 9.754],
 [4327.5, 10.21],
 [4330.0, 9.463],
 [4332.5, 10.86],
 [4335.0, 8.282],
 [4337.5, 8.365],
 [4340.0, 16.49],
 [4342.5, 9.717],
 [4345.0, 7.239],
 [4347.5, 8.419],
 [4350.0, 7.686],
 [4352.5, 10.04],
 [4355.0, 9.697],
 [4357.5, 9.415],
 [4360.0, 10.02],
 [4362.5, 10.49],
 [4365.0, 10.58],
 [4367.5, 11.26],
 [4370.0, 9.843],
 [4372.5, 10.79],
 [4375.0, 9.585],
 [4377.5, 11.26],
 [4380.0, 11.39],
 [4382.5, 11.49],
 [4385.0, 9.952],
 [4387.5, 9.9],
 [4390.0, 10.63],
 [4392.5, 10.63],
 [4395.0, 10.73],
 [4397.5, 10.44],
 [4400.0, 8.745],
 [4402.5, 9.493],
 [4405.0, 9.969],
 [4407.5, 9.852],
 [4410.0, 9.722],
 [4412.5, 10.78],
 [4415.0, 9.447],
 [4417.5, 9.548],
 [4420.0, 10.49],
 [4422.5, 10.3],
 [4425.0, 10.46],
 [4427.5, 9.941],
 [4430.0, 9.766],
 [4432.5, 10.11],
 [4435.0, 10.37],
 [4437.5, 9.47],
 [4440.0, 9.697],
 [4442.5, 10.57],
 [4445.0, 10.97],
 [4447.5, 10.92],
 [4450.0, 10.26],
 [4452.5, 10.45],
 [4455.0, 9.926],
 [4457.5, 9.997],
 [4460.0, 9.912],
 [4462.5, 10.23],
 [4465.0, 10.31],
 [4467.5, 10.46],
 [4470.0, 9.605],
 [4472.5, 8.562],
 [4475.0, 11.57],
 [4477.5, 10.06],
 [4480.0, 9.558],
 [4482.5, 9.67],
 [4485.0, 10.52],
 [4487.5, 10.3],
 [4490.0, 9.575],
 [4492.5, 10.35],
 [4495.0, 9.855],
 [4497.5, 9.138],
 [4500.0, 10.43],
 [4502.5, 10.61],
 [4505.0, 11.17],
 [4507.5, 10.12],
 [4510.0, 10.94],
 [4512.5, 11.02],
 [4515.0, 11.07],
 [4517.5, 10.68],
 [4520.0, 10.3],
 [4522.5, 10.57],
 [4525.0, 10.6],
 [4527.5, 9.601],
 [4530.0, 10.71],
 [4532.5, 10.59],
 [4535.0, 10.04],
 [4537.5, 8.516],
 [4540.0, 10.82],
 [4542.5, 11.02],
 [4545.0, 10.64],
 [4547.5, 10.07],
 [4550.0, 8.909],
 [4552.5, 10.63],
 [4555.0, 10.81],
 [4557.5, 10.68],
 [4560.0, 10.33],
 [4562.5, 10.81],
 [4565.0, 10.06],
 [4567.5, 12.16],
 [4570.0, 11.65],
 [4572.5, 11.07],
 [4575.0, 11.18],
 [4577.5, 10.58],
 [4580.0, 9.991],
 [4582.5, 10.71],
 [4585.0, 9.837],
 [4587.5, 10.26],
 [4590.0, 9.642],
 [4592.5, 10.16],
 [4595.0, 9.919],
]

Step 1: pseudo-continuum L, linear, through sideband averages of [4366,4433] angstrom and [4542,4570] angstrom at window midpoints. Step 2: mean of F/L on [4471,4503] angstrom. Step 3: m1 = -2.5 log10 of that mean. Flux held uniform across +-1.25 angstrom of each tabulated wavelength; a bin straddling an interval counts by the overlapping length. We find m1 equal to 0.05 mag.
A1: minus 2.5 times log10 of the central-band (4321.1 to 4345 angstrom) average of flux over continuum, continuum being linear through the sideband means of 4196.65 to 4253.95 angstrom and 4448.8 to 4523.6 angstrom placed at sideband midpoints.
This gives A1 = 0.04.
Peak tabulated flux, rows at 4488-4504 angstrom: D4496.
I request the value 10.61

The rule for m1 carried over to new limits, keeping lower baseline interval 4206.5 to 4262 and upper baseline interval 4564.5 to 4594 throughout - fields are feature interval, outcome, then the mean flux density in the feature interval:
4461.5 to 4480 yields 0.06 mag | 10.1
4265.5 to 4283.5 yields 0.01 mag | 10.6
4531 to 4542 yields 0.06 mag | 10.1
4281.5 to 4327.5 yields 0.05 mag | 10.2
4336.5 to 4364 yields 0.10 mag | 9.8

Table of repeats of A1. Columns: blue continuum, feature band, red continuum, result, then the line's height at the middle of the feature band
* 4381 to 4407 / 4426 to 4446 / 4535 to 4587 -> 0.018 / 10.3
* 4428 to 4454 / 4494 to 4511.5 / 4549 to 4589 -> 0.009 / 10.4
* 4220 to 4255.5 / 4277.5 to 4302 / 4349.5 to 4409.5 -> 0.004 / 10.5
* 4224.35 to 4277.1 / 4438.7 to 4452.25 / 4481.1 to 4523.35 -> -0.006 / 10.4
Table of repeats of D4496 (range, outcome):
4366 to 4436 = 11.49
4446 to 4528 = 11.57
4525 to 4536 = 10.71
